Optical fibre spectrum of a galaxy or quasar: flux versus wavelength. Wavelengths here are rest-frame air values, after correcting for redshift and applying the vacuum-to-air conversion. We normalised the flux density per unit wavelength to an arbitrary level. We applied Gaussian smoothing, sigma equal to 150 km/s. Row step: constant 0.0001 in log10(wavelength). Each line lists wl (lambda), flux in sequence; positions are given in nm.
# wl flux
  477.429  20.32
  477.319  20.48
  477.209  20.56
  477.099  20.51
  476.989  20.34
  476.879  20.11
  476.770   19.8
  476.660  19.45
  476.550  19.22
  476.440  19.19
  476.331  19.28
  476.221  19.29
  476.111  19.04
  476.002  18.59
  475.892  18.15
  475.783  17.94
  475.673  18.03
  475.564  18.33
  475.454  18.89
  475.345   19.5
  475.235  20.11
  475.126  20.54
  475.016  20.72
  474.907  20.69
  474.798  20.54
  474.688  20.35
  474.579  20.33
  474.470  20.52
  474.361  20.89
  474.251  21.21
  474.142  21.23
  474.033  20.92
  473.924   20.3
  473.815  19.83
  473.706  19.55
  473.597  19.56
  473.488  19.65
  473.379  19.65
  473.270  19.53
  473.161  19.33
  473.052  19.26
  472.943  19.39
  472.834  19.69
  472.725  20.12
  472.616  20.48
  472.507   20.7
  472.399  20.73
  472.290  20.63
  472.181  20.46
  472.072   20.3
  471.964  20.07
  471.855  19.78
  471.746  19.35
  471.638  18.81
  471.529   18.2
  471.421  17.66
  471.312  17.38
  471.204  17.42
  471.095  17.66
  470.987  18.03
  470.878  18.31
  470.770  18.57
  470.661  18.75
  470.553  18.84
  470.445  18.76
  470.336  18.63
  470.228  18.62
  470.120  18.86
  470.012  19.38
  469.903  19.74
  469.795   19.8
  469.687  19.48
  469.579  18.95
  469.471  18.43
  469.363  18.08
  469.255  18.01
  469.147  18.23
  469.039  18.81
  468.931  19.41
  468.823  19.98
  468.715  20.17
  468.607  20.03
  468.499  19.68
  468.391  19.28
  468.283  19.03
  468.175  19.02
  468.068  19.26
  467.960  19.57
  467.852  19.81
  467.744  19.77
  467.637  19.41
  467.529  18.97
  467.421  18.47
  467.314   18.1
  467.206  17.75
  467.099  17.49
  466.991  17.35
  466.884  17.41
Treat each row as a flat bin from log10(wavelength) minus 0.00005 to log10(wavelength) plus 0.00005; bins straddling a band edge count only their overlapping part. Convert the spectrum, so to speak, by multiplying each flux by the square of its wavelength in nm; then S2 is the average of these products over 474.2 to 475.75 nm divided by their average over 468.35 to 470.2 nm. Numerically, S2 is 1.07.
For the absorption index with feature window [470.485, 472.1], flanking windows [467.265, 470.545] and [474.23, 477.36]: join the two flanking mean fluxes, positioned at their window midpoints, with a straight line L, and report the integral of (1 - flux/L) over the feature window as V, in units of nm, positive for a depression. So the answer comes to 0.06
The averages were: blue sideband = 19.1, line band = 18.6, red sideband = 19.7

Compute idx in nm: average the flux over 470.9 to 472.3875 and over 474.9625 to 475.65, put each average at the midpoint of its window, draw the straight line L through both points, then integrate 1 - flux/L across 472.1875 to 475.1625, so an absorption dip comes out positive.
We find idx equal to -0.14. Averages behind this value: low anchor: 18.9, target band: 20.2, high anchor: 19.6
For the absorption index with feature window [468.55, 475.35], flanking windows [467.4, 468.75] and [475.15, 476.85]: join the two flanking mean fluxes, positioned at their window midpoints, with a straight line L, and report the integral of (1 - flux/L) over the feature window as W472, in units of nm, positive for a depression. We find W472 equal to -0.098 nm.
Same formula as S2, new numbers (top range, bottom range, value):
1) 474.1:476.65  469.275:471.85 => 1.08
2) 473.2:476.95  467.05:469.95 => 1.06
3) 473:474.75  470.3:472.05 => 1.10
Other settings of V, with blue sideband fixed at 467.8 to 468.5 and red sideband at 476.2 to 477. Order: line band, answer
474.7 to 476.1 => 0.01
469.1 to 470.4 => 0.04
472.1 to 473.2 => -0.04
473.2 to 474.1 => -0.02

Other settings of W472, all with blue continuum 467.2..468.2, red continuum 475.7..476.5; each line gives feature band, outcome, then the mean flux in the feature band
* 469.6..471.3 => 0.03 nm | 18.7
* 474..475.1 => -0.11 nm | 20.7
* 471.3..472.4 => -0.03 nm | 19.4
